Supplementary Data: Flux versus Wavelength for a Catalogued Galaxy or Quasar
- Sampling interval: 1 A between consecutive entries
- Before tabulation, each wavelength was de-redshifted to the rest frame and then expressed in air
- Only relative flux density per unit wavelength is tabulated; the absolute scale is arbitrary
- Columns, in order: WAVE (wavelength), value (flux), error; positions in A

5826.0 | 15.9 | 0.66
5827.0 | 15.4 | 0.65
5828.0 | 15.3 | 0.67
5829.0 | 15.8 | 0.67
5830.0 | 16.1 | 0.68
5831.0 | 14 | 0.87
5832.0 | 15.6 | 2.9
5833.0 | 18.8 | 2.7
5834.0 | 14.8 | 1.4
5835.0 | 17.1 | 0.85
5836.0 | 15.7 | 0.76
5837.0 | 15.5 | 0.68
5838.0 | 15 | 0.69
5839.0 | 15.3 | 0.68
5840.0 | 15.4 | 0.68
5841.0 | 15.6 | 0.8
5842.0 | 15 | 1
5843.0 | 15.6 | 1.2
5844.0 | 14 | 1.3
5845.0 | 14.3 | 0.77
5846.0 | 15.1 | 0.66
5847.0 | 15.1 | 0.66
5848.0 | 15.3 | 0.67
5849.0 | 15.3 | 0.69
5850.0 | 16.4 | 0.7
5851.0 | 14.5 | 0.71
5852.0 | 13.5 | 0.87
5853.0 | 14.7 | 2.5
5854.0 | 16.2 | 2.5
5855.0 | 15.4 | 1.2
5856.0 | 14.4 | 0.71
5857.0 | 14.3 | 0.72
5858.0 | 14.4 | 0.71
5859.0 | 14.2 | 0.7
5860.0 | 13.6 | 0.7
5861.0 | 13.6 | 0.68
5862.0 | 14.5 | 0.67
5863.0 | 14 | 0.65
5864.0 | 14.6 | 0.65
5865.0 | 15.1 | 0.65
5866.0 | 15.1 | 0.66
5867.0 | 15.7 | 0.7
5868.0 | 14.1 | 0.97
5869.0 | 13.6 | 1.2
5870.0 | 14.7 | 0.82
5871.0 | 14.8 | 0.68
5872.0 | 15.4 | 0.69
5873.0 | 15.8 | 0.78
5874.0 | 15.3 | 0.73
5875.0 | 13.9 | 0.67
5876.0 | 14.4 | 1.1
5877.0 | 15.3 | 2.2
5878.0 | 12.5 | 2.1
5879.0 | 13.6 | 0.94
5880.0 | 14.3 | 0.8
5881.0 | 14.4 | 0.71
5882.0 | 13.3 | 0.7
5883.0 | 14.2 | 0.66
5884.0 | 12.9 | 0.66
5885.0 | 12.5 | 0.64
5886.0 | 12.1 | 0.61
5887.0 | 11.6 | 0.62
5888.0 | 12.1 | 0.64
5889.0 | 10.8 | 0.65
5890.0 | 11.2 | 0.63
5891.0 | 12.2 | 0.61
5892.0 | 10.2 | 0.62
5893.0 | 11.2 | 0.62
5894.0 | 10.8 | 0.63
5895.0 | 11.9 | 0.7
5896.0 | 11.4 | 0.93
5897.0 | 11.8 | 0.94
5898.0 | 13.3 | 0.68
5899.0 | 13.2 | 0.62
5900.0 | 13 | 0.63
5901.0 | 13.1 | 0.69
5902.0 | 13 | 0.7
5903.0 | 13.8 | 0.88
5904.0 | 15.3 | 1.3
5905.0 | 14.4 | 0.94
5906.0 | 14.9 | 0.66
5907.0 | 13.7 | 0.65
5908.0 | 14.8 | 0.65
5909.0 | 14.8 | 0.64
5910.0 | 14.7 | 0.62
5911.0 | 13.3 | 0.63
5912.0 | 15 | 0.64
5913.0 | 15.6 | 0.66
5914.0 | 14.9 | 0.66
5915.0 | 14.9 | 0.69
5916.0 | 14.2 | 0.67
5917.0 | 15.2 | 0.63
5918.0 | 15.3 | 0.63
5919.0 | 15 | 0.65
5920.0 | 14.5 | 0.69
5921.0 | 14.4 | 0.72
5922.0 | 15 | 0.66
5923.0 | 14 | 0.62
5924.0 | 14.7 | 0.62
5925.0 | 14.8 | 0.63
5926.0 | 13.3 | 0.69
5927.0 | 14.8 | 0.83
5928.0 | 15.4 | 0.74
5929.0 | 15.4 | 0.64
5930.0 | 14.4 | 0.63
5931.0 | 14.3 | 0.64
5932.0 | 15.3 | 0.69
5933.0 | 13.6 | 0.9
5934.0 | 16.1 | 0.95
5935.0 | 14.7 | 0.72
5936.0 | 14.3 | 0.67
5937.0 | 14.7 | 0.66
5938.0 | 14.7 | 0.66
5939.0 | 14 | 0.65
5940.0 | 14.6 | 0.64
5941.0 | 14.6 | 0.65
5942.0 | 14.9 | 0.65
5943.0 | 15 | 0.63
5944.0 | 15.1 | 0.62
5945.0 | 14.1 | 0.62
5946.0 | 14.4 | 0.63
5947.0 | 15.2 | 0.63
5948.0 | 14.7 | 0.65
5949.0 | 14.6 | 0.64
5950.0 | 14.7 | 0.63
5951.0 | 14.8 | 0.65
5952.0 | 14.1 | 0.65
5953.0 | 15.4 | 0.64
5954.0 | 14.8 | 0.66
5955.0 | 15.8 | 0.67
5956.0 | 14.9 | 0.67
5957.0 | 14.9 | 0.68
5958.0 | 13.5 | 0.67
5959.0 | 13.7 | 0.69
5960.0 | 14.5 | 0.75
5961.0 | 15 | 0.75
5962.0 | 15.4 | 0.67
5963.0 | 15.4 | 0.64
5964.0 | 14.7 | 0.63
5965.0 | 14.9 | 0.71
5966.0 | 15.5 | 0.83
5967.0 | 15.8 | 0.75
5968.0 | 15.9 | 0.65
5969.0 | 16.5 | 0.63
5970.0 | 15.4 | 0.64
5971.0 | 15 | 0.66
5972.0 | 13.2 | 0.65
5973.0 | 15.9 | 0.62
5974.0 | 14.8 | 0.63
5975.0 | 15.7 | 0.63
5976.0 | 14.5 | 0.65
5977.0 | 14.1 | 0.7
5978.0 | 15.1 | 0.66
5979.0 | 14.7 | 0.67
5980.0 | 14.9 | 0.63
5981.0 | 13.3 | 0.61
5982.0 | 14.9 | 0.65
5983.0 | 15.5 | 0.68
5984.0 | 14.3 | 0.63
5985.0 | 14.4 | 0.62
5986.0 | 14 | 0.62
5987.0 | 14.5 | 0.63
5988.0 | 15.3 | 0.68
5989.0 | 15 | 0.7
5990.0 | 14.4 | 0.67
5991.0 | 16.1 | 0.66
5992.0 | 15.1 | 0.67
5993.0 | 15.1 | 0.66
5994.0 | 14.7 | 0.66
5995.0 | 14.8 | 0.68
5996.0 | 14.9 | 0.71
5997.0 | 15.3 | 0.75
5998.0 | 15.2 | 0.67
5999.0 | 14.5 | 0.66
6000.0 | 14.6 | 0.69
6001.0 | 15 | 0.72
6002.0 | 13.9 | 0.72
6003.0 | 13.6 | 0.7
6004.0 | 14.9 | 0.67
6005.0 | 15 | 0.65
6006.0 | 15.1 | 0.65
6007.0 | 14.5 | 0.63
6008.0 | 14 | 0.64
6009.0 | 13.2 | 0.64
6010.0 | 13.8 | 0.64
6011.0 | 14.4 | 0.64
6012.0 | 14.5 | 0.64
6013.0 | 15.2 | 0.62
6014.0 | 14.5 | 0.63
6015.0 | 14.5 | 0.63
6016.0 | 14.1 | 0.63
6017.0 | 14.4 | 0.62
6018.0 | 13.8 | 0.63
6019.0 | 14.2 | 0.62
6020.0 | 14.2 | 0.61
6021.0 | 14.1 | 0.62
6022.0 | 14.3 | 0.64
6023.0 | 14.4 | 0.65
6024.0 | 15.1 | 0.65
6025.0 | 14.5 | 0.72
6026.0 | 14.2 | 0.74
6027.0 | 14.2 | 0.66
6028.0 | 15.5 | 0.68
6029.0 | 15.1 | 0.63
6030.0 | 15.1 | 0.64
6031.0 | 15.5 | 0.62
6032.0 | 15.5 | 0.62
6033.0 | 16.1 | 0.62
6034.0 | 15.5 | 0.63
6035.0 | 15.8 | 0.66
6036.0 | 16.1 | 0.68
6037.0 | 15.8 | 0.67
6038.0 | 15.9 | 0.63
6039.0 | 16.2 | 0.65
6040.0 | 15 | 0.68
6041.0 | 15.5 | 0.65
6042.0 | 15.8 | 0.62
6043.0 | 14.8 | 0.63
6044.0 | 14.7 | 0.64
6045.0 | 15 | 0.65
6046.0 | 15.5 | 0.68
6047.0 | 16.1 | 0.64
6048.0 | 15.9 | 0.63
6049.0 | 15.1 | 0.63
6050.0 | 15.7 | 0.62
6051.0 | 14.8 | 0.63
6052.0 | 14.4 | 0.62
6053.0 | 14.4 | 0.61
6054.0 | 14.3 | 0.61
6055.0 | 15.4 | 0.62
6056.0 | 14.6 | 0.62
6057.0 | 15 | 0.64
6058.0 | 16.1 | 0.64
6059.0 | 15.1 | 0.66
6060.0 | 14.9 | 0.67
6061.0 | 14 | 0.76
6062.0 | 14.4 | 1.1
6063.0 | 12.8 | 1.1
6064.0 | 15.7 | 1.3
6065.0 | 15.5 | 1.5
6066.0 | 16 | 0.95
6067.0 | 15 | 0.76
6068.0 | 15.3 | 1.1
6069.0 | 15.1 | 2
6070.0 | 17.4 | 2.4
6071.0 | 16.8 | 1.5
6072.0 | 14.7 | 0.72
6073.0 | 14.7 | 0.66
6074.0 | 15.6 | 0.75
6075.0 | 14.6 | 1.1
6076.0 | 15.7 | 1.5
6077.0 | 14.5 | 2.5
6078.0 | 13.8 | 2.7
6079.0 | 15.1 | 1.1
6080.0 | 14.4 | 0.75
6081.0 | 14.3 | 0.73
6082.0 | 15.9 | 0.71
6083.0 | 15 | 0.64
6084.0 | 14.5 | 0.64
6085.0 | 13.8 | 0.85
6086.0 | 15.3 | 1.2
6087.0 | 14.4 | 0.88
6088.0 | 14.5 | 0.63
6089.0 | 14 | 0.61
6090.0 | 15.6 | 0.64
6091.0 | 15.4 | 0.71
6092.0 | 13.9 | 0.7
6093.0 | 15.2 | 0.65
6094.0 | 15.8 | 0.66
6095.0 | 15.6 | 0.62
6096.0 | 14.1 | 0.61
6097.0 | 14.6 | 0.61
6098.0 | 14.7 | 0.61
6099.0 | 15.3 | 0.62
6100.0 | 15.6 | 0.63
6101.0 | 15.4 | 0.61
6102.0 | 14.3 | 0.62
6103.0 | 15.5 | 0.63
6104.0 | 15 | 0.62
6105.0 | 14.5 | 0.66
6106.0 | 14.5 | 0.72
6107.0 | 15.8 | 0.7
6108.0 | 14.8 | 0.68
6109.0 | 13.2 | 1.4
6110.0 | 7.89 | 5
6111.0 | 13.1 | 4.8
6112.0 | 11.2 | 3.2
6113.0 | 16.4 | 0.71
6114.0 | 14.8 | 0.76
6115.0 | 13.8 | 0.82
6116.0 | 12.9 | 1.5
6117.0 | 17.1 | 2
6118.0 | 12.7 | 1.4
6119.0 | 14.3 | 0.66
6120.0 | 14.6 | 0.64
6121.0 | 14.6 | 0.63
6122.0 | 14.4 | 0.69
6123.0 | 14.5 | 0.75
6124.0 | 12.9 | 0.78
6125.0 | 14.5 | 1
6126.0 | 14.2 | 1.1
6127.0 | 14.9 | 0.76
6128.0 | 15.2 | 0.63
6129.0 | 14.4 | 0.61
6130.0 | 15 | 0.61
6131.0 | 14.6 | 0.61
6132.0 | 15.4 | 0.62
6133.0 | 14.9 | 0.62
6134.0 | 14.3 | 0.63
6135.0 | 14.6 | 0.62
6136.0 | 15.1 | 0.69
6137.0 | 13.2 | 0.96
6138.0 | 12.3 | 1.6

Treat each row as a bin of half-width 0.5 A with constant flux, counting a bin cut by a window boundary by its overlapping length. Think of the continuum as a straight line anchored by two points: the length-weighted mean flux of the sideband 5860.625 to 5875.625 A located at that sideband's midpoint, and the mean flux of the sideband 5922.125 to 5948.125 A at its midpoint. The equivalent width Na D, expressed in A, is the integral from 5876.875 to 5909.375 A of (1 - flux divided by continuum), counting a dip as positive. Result 3.9 A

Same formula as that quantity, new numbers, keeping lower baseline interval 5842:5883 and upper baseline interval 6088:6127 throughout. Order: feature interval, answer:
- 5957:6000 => -1.1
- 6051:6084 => -1.3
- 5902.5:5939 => -0.3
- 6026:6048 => -1.5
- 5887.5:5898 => 2.3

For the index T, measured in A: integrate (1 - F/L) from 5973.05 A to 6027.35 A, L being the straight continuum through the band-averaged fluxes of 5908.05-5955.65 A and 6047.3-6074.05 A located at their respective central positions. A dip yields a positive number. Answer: 1.3 A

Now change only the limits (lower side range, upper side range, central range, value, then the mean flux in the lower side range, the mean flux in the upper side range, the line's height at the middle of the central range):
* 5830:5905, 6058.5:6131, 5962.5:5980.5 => -0.9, 14.1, 14.7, 14.4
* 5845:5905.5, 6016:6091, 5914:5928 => -0.6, 13.8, 15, 14.1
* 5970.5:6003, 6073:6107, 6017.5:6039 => -0.3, 14.8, 14.9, 14.8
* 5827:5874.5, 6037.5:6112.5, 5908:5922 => 0.2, 15.1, 14.9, 15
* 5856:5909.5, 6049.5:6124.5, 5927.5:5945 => -1.1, 13.6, 14.7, 13.9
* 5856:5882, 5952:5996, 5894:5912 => 1.3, 14.4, 14.9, 14.6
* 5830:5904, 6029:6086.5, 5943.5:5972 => -0.6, 14.1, 15.2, 14.6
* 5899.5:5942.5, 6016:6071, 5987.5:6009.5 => 0.2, 14.5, 15.1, 14.9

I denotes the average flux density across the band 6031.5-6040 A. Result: 15.8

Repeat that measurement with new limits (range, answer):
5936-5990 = 14.8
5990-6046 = 14.9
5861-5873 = 14.7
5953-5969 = 15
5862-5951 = 14.1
